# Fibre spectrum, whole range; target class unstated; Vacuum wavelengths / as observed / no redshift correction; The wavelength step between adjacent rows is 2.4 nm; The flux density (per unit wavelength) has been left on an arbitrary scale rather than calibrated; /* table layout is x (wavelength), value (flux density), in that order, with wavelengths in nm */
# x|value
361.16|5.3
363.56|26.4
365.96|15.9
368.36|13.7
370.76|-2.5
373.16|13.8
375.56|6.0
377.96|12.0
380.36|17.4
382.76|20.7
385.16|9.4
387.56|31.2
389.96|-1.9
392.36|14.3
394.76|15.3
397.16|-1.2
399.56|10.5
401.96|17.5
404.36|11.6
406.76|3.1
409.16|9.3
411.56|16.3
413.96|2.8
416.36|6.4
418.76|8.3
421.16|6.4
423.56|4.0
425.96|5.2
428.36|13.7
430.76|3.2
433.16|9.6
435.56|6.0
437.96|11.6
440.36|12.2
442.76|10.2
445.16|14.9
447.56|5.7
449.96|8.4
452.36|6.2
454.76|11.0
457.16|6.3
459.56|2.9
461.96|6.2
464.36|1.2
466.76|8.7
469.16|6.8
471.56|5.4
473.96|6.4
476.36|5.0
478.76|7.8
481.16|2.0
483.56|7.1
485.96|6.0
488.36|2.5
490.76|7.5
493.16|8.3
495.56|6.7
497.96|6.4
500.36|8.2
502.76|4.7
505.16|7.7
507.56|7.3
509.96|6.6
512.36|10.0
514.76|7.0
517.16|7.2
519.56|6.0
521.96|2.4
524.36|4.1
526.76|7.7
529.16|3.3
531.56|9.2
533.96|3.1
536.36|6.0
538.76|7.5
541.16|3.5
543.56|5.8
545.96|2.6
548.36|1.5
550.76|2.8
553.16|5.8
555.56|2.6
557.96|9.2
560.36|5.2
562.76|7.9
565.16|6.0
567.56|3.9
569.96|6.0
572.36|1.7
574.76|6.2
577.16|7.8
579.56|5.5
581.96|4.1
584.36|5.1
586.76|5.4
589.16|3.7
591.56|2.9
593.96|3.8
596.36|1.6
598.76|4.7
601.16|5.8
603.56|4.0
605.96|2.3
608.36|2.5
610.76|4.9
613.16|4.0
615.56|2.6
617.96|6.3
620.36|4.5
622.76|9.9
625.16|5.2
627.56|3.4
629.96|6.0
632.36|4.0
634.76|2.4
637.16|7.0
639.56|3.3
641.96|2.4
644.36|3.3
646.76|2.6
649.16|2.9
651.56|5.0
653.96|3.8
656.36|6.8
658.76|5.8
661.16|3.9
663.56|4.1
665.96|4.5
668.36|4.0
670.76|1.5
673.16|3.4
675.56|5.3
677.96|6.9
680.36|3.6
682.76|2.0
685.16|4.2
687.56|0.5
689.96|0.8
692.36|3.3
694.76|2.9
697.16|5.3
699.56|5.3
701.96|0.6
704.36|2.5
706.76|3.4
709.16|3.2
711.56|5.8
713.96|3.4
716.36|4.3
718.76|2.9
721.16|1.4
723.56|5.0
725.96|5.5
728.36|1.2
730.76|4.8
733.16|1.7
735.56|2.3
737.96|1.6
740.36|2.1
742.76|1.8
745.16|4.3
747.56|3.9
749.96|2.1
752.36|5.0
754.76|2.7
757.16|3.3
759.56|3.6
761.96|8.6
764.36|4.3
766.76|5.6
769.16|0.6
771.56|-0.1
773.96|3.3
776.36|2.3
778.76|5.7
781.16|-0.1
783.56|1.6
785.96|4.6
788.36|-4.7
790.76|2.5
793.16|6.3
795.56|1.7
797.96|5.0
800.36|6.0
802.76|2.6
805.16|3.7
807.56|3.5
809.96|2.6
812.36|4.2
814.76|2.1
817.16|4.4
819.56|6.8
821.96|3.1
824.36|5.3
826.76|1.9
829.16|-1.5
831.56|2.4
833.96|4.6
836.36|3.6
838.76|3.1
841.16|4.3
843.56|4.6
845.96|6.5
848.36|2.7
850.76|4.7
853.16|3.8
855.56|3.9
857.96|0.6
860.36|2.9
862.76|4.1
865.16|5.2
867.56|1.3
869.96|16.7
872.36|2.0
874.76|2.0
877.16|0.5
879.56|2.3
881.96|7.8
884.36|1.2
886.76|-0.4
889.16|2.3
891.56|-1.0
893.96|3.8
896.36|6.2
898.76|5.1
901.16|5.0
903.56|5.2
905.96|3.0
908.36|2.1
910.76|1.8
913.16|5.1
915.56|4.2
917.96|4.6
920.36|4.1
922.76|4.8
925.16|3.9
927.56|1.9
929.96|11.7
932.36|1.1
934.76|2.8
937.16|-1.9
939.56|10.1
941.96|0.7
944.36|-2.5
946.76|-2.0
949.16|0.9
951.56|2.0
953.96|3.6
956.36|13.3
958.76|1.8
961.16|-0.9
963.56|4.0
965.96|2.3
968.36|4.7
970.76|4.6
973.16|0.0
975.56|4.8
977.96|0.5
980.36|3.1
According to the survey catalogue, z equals 1.332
